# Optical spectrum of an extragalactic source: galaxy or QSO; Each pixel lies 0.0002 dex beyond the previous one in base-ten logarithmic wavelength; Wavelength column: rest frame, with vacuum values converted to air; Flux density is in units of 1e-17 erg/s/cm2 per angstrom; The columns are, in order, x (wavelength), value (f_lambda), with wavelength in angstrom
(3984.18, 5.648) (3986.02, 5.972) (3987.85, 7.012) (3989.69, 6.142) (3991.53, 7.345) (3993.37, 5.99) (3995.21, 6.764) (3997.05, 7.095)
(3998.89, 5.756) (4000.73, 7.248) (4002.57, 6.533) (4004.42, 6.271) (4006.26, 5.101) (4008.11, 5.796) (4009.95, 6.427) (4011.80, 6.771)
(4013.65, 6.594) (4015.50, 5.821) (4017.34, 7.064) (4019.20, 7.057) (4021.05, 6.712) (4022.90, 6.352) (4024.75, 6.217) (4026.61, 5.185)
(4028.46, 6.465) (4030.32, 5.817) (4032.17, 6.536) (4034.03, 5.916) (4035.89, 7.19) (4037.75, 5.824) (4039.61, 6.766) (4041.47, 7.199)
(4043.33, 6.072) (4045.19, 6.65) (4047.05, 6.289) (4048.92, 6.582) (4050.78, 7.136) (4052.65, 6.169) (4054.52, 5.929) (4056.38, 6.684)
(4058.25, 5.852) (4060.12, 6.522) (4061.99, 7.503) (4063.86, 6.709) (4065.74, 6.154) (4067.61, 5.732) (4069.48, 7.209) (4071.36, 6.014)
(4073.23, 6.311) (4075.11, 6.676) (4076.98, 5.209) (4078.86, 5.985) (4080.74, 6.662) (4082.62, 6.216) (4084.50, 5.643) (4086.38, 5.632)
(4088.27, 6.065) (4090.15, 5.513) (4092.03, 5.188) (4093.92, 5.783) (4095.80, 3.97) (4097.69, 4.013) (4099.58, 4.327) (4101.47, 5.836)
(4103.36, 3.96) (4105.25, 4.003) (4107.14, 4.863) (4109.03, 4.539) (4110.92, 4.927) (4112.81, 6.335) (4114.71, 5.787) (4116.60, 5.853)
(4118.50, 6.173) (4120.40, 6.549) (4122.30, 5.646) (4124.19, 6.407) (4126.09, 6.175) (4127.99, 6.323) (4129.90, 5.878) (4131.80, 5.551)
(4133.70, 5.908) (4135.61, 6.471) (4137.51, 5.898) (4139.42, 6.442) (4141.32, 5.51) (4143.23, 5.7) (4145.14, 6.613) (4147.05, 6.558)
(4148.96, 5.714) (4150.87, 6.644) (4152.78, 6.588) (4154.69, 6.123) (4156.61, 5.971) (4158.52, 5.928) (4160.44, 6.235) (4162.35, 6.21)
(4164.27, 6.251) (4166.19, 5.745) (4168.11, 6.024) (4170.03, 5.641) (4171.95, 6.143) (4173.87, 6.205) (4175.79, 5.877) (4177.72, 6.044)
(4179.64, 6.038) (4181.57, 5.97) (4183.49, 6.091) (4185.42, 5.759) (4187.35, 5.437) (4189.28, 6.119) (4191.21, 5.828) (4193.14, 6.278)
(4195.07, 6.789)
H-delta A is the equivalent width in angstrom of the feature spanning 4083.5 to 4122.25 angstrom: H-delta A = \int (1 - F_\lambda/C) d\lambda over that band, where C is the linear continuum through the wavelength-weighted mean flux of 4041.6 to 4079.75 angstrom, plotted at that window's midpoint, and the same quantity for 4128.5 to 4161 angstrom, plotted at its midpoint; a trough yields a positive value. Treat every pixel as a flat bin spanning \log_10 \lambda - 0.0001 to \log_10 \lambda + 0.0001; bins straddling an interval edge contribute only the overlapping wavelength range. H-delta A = 6.1 angstrom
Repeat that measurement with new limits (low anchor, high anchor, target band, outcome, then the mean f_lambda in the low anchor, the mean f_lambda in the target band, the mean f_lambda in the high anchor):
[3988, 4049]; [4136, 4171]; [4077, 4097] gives 2.03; 6.42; 5.62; 6.11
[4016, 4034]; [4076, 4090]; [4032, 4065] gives -1.96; 6.34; 6.53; 5.9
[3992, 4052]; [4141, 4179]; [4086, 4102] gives 2.91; 6.42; 5.11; 6.1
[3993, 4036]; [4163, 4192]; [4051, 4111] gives 4.70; 6.35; 5.71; 5.95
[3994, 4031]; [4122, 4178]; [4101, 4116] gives 2.78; 6.35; 5.03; 6.09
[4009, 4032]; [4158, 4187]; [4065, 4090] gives 0.56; 6.38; 6.1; 6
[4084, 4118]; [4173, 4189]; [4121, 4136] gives -1.76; 5.13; 6.04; 5.93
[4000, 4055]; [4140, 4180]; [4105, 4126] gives 1.89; 6.39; 5.63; 6.09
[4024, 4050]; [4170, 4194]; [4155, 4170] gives -0.03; 6.34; 6.03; 5.97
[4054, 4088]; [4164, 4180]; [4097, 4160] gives 3.62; 6.26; 5.75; 5.98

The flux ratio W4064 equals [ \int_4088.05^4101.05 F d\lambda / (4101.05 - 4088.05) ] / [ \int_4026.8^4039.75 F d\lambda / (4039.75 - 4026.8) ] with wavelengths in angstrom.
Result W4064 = 0.79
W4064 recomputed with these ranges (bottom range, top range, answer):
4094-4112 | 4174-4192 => 1.30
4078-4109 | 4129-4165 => 1.18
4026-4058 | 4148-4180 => 0.95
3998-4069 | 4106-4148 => 0.92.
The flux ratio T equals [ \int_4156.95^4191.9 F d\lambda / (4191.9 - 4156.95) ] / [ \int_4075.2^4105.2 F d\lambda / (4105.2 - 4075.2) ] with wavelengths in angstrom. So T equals 1.1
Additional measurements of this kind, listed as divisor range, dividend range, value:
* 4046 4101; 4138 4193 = 1.01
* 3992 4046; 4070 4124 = 0.86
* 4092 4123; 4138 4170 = 1.19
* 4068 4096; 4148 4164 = 1.04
